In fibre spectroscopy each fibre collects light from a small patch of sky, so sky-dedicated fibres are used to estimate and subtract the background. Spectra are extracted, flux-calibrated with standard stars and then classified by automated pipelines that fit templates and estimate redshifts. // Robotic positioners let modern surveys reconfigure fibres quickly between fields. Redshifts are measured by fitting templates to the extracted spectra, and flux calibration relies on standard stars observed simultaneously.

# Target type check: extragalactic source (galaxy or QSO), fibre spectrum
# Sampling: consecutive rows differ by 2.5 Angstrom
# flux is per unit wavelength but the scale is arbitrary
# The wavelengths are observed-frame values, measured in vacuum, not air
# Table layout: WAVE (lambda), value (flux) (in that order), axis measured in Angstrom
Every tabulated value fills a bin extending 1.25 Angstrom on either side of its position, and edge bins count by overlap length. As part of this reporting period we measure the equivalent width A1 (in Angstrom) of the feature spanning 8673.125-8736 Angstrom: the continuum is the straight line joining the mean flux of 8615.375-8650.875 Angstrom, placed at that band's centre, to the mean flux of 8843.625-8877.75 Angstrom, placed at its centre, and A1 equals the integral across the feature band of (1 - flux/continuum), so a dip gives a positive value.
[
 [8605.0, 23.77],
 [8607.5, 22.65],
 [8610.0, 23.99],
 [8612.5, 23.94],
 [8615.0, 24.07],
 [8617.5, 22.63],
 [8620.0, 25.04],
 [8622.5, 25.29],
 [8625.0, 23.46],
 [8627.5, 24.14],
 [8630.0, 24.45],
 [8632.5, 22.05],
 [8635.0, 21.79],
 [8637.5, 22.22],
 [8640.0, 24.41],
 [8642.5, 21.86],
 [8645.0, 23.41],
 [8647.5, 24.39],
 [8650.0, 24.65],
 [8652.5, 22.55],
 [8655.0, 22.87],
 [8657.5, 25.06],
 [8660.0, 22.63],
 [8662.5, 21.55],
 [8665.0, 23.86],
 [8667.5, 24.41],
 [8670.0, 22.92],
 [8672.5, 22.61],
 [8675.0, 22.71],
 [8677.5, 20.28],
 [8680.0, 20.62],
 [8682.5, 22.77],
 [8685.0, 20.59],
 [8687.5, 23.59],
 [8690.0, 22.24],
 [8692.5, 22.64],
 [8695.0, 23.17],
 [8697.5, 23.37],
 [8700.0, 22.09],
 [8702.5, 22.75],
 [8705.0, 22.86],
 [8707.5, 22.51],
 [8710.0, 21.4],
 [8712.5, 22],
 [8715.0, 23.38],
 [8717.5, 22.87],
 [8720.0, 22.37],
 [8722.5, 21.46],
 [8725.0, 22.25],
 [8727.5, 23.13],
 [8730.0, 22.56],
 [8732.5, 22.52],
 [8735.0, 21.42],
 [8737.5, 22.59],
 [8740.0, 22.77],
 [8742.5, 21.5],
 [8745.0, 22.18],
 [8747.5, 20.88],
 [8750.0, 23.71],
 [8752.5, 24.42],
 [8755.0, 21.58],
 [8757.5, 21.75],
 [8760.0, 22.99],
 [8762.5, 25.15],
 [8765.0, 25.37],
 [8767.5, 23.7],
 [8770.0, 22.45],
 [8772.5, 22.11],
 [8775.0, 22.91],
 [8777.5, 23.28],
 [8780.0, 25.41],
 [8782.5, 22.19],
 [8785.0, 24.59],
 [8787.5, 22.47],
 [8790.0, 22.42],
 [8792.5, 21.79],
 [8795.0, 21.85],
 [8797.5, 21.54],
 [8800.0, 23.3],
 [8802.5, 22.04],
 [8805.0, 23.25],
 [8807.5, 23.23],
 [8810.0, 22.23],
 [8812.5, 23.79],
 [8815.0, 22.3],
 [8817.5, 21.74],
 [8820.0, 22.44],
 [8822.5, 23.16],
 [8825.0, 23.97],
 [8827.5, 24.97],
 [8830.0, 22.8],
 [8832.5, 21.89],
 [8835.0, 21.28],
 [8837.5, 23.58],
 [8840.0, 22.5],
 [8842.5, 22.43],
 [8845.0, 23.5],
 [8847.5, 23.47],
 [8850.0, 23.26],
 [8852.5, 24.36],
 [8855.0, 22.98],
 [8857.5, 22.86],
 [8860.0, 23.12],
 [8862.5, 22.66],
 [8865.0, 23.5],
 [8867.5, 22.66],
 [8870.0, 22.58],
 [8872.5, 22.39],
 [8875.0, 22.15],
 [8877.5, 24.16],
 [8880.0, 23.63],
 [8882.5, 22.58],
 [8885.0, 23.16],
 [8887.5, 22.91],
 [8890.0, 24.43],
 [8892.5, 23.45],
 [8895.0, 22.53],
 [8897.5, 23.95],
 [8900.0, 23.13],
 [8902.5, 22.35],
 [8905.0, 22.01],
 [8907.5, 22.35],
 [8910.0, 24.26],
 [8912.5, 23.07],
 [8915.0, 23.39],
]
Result 3.0 Angstrom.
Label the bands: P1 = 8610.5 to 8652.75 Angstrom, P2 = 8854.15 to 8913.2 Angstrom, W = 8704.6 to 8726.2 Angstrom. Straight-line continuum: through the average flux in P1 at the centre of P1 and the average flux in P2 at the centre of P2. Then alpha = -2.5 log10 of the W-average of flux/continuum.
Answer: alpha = 0.051 mag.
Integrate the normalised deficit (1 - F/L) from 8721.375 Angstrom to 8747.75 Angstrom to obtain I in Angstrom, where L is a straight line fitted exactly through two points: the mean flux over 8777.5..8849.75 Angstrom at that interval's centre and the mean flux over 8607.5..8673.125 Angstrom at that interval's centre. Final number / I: 1.12 Angstrom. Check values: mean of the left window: 23.5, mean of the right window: 22.9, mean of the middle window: 22.2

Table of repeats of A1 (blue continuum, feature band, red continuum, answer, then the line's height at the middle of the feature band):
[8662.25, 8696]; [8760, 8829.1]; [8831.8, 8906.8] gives -0.98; 22.8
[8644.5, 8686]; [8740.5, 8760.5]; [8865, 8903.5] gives 0.49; 22.9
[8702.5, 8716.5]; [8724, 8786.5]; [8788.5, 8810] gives -1.38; 22.4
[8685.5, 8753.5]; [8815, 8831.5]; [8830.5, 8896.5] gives -0.16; 22.9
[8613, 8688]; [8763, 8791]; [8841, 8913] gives -0.38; 23.1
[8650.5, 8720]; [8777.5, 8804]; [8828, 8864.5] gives 0.06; 22.8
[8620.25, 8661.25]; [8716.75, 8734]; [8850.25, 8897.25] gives 0.69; 23.4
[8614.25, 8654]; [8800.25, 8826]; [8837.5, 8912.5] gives 0.42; 23.2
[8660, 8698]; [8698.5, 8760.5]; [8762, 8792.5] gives 1.49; 22.9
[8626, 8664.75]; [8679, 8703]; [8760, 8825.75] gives 0.80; 23.2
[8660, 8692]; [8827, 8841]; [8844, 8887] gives 0.16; 23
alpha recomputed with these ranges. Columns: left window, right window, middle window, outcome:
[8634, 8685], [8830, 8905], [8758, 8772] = -0.04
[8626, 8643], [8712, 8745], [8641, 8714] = 0.00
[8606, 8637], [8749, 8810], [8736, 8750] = 0.05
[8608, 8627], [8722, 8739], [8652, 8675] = 0.01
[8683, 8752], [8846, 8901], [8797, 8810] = 0.01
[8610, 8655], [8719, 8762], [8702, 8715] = 0.02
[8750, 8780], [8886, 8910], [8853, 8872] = 0.01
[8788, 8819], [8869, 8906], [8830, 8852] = 0.00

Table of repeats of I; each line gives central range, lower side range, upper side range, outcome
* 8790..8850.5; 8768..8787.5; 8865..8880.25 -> 0.92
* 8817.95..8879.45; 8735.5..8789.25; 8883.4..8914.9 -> 0.20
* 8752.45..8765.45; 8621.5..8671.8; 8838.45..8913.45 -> -0.06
